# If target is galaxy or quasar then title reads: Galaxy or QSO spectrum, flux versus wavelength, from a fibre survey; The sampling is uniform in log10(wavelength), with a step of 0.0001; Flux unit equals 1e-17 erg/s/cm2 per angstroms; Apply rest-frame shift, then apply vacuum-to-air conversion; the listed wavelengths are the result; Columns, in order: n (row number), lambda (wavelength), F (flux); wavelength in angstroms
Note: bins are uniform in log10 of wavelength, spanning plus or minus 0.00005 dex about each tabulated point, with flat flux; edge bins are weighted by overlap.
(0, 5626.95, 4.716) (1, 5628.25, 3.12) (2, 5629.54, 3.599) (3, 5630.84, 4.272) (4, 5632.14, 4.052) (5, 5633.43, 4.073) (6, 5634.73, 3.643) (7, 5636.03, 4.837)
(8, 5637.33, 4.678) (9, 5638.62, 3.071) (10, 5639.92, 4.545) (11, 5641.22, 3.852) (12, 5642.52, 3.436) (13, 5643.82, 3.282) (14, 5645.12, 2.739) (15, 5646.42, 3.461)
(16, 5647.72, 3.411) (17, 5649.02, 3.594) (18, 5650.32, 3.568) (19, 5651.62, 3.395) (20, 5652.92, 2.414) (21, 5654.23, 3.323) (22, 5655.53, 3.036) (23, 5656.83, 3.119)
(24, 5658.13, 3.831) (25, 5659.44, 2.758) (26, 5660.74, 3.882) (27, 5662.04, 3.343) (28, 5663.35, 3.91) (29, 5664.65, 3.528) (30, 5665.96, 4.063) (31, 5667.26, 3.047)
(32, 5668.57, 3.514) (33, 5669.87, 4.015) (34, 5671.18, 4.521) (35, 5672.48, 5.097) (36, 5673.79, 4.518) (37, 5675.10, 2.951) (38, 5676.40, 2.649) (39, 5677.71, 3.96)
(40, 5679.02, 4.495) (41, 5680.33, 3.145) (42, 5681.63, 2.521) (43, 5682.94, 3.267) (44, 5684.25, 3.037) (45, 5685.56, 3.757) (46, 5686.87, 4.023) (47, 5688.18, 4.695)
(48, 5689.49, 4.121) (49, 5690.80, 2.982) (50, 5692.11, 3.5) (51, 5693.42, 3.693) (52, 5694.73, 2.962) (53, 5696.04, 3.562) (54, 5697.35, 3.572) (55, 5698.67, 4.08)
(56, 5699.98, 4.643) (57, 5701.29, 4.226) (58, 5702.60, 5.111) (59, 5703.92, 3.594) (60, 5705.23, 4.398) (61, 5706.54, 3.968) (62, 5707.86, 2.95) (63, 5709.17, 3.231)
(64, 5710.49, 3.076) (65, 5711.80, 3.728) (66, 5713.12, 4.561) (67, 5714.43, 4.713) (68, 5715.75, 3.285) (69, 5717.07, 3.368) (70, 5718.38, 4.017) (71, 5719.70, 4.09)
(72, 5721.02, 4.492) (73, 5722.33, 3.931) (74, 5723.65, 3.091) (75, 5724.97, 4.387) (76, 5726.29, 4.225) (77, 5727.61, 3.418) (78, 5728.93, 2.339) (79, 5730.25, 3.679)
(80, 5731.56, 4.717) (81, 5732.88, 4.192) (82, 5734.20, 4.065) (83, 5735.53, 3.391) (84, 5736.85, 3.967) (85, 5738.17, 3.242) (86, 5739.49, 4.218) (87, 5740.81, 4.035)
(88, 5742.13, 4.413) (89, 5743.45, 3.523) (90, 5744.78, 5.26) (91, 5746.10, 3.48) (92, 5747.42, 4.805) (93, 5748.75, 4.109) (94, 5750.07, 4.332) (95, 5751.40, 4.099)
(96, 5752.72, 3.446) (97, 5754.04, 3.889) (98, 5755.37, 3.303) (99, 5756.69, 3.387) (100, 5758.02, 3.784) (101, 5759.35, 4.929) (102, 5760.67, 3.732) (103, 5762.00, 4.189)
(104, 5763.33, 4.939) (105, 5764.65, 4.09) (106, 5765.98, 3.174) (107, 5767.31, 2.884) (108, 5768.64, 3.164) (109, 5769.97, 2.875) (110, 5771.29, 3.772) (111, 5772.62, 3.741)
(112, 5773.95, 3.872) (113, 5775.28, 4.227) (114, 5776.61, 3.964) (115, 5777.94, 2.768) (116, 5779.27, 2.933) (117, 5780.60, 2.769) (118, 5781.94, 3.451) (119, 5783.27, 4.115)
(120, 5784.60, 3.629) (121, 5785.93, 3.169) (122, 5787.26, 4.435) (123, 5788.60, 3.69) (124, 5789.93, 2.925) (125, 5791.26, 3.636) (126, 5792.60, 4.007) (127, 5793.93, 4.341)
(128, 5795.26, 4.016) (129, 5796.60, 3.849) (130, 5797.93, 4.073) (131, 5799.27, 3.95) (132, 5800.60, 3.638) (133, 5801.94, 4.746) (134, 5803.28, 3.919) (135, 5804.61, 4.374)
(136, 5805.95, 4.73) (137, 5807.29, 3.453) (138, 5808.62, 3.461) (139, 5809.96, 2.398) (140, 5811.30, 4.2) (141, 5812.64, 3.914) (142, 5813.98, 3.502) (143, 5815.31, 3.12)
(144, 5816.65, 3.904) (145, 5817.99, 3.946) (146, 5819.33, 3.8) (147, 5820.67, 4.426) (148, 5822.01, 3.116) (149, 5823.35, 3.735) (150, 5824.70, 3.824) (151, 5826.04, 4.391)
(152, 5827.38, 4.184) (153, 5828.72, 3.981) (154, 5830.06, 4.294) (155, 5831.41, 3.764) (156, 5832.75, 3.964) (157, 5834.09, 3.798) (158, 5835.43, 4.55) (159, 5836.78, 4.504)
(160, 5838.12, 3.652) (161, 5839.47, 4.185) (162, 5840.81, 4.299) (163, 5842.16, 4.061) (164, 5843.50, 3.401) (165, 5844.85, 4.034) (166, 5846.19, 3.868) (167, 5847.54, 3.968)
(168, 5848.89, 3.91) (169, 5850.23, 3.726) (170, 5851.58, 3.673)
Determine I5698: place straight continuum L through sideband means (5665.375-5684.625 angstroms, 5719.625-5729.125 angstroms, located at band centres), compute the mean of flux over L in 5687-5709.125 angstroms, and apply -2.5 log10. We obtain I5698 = -0.04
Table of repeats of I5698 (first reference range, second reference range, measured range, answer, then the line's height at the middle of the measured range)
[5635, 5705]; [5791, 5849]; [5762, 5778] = 0.048 mag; 3.84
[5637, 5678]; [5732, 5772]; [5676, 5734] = -0.010 mag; 3.73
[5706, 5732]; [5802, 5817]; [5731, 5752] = -0.098 mag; 3.76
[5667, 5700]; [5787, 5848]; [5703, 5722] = -0.028 mag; 3.74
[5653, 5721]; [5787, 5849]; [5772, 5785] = 0.090 mag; 3.85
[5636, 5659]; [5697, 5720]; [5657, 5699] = 0.017 mag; 3.71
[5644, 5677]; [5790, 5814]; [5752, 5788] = 0.042 mag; 3.8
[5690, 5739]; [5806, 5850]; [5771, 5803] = 0.031 mag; 3.85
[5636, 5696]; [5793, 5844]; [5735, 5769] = -0.040 mag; 3.78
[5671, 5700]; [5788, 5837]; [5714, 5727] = -0.055 mag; 3.75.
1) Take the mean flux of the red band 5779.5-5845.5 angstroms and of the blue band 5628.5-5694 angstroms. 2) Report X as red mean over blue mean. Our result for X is 1.1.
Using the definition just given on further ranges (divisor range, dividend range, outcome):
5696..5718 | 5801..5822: 0.98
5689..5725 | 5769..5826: 0.98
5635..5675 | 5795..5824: 1.05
